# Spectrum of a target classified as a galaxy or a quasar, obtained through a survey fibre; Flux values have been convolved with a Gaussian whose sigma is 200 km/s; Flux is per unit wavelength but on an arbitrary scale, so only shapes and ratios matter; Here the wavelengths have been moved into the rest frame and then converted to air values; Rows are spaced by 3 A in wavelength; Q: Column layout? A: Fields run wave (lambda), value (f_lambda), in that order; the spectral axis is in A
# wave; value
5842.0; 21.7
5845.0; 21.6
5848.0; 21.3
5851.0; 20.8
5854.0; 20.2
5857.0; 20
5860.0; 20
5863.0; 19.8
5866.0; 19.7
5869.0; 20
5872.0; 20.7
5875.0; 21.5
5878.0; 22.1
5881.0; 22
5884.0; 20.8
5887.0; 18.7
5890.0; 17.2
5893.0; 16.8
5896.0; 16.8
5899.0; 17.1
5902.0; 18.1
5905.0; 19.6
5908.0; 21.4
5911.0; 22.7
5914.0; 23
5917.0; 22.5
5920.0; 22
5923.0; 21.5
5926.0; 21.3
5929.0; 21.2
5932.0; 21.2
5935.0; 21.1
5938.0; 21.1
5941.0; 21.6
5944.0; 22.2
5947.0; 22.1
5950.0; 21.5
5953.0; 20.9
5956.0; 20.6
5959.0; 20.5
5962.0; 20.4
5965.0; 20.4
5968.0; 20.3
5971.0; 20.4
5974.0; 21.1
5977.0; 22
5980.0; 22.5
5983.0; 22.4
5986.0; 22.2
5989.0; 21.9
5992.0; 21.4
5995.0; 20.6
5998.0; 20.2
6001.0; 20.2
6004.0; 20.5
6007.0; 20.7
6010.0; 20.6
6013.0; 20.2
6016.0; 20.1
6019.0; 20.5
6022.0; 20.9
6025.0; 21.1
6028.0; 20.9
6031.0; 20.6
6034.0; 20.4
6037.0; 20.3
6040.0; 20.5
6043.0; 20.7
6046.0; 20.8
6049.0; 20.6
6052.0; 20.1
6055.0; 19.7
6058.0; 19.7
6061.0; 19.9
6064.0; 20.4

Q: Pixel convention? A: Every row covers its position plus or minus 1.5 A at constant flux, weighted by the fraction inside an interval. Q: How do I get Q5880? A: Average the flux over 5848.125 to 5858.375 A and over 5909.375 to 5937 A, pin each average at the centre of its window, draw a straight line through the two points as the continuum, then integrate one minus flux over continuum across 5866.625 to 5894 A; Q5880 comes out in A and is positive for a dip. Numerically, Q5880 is 1.2 A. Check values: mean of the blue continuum 20.5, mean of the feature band 20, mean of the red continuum 21.8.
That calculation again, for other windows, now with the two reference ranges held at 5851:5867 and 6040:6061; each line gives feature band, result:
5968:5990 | -1.6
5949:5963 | -0.4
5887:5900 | 1.9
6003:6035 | -0.6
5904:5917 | -1.1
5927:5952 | -1.7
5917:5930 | -1.0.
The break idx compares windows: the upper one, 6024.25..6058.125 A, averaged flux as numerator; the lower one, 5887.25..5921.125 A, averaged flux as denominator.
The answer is 1.0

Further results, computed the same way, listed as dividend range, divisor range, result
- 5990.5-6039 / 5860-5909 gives 1.05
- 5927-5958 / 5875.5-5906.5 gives 1.12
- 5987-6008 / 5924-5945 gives 0.97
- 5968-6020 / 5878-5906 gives 1.12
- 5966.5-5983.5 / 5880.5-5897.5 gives 1.15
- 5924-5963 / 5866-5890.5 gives 1.04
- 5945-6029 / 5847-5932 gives 1.03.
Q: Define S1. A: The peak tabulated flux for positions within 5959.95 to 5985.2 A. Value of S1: 22.5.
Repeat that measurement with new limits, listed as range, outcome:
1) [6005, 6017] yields 20.7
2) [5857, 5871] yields 20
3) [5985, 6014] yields 22.2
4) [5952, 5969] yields 20.9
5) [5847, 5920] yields 23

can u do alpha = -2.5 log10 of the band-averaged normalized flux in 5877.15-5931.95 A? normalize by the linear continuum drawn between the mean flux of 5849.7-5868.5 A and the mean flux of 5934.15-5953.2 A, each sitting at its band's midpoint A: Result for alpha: 0.032 mag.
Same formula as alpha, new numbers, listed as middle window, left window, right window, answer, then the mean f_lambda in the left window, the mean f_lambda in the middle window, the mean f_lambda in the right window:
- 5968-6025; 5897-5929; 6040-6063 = -0.03 mag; 20.9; 21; 20.2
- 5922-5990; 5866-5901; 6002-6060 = -0.07 mag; 19.4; 21.3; 20.5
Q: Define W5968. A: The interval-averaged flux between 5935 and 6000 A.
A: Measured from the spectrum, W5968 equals 21.2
